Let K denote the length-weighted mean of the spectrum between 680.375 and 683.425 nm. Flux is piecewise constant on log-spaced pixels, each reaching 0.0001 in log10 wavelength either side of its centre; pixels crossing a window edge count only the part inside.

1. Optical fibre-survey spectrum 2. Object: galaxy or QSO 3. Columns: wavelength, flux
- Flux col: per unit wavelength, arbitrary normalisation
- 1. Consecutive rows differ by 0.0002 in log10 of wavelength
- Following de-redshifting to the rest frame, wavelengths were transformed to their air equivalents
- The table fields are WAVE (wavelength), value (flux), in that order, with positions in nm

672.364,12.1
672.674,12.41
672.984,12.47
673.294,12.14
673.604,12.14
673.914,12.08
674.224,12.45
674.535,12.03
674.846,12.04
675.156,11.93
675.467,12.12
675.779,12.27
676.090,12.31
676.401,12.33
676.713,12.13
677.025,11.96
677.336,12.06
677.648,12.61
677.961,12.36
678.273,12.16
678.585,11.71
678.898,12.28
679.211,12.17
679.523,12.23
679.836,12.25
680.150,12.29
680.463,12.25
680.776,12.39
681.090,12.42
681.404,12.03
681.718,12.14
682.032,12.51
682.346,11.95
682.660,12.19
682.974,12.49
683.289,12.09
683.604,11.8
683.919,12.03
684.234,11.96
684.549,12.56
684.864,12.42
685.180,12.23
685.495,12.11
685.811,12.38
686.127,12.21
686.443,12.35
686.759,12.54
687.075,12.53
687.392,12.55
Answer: 12.2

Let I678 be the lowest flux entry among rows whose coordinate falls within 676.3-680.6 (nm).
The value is 11.71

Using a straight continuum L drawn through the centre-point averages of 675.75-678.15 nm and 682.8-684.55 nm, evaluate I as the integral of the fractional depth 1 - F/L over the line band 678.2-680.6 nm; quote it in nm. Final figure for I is 0.01 nm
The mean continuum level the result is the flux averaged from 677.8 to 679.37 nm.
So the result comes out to 12.1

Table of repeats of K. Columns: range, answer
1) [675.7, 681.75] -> 12.2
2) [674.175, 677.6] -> 12.2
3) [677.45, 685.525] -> 12.2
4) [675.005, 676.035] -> 12.1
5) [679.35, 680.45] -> 12.3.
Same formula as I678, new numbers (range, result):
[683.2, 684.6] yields 11.8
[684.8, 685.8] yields 12.11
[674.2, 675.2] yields 11.93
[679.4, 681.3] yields 12.23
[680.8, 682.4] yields 11.95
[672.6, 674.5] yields 12.08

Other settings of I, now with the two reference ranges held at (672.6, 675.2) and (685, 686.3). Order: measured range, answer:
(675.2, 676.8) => 0.00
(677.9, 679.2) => 0.01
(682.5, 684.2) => 0.02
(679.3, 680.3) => 0.00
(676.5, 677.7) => 0.00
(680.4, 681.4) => -0.01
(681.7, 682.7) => 0.00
